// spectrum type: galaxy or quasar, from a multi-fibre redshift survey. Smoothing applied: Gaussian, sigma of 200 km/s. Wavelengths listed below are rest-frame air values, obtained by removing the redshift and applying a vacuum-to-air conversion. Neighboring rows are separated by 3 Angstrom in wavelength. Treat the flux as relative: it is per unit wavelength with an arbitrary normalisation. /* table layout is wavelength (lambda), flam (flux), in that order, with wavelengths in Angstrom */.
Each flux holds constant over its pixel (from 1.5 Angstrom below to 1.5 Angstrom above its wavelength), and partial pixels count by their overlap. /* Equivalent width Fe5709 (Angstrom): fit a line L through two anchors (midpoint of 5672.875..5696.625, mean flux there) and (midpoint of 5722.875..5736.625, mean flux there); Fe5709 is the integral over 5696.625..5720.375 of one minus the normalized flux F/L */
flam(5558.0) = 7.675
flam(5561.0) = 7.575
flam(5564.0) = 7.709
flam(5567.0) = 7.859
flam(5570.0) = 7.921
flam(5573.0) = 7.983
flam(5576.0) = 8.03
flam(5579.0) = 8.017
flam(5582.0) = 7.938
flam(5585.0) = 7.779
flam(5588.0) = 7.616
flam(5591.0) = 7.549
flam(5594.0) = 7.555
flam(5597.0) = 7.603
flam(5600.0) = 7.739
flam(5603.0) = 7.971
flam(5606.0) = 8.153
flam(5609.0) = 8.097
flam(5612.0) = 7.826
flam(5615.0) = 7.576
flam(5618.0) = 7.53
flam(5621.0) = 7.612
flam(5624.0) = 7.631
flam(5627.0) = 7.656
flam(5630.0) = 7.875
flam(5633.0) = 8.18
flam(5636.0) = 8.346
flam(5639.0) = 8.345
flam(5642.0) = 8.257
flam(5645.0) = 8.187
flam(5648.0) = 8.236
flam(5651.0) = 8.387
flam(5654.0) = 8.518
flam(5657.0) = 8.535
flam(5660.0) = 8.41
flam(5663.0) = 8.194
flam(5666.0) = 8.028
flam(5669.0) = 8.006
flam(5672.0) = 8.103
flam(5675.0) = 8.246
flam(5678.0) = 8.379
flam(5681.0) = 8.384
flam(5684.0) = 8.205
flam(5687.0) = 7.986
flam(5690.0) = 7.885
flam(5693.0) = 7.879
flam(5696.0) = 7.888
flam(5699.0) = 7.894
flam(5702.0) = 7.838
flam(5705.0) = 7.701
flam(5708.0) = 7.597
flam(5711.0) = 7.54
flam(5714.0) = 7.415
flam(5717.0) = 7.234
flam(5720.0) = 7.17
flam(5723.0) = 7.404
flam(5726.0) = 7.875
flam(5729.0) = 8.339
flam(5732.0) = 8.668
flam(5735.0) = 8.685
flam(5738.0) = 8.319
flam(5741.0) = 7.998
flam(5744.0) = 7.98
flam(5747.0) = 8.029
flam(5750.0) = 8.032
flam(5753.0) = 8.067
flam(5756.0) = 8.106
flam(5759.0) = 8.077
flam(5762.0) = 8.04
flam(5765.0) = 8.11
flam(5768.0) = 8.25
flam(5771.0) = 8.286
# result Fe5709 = 1.8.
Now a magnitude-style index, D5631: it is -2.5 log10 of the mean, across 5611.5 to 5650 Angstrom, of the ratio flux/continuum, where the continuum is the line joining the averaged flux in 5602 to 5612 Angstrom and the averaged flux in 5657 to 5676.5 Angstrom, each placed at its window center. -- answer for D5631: 0.02 mag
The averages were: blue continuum 8.04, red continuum 8.19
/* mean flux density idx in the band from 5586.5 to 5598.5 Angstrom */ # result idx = 7.58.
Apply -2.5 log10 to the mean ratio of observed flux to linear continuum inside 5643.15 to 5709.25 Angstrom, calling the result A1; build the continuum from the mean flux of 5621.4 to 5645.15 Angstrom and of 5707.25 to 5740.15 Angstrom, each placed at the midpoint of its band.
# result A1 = -0.02 mag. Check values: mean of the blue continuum 8.03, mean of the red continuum 7.85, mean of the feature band 8.12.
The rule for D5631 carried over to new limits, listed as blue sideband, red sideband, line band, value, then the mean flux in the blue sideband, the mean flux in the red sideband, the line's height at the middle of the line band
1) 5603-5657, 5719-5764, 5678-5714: 0.022 mag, 8.04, 8.06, 8.05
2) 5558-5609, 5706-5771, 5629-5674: -0.049 mag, 7.82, 7.96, 7.88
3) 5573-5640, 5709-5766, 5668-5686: -0.043 mag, 7.85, 7.95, 7.9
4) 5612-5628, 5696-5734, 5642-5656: -0.092 mag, 7.62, 7.74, 7.66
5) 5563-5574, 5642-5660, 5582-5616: 0.038 mag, 7.87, 8.37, 8.05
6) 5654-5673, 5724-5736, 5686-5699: 0.051 mag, 8.24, 8.34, 8.28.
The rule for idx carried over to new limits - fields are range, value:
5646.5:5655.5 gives 8.38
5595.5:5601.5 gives 7.67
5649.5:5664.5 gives 8.41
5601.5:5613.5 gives 8.01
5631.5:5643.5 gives 8.28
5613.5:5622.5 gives 7.57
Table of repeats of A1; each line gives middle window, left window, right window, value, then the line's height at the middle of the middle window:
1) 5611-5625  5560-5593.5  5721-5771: 0.036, 7.89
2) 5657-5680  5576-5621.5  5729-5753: -0.029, 8.01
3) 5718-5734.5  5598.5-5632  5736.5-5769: 0.015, 8.03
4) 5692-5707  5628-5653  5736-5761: 0.043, 8.15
